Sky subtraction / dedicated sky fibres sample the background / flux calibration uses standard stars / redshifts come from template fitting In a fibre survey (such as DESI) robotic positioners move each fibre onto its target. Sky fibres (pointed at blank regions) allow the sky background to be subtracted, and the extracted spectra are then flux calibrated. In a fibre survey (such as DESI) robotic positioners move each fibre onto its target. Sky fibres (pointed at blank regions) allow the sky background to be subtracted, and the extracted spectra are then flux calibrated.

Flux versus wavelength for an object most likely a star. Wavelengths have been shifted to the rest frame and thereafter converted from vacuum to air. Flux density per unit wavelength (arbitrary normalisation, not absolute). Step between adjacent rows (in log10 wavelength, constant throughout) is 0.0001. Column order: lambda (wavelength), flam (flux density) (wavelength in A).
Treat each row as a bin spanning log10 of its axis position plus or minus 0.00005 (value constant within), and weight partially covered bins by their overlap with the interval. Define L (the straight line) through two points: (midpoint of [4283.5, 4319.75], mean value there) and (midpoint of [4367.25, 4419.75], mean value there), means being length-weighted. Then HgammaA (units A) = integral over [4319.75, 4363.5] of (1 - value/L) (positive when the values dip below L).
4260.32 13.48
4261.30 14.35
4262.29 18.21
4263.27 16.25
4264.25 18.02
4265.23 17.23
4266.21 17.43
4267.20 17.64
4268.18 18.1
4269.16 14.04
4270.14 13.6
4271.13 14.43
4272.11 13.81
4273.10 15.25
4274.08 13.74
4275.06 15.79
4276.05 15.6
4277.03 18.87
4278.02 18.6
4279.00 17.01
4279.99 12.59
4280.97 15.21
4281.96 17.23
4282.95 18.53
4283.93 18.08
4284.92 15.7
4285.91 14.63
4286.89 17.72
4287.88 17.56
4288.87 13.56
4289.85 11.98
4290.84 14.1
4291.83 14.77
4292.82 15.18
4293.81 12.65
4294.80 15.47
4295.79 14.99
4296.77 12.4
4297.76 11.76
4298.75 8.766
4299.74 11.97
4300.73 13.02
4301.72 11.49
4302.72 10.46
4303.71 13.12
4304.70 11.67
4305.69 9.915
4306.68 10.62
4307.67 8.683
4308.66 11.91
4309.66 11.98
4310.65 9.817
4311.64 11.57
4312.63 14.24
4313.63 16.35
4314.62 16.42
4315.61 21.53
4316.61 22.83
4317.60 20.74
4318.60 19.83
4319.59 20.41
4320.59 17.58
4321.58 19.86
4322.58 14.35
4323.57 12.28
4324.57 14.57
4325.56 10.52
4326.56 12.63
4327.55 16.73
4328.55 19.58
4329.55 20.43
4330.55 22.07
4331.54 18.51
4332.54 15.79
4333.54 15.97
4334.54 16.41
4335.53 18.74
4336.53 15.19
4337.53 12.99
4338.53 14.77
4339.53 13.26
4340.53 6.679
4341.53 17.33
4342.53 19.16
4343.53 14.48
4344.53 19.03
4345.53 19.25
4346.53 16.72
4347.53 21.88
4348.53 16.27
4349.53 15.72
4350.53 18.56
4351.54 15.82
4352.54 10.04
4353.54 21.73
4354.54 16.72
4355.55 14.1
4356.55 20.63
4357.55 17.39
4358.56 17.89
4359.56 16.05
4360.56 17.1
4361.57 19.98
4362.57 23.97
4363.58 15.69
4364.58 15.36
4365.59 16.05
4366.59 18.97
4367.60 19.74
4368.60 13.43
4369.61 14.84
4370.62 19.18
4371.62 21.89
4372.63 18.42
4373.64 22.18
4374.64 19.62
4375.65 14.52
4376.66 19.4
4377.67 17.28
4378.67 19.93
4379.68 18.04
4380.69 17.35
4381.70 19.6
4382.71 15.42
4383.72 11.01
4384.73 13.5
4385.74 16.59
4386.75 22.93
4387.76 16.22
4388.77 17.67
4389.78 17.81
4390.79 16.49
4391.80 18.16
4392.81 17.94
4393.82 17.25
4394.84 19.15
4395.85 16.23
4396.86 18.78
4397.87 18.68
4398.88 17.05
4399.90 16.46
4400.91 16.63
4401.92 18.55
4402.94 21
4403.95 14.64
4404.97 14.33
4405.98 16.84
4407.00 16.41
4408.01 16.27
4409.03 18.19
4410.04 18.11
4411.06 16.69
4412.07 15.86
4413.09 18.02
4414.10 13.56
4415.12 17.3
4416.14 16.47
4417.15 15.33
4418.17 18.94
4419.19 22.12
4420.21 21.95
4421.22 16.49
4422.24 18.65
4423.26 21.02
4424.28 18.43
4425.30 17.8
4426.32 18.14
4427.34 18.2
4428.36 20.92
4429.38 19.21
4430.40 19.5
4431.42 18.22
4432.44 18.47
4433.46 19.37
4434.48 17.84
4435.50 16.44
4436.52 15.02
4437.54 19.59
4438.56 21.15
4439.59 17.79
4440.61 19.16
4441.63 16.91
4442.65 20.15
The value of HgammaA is -3.1 A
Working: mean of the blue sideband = 14.2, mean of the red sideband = 17.5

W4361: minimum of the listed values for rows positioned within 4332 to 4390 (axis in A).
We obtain 6.679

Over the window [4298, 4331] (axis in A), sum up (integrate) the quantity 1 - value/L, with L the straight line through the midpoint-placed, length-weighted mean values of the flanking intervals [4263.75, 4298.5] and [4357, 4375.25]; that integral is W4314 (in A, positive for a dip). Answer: 3.6 A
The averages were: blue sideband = 15.5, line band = 14.8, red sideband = 18.2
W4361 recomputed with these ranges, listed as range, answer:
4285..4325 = 8.683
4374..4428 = 11.01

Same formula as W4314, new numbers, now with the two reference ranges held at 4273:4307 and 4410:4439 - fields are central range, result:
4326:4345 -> -0.8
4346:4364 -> -1.5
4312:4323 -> -2.5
